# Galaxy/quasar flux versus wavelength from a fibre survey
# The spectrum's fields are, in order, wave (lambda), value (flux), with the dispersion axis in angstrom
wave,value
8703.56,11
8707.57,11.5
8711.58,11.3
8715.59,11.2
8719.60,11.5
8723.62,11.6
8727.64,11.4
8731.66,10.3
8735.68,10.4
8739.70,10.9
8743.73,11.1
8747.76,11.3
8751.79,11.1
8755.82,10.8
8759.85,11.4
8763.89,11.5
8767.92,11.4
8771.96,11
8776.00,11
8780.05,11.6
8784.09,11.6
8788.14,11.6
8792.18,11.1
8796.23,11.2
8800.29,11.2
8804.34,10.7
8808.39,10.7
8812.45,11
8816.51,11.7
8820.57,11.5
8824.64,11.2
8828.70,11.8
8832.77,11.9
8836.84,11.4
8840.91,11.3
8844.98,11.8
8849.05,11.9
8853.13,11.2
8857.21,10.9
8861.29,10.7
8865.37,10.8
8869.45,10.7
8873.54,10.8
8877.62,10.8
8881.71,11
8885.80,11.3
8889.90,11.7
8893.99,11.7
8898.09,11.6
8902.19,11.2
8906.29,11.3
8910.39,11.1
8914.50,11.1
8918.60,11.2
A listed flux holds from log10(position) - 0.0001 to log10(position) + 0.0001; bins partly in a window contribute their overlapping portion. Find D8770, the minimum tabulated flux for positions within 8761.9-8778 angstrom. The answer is 11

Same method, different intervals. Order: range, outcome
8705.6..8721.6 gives 11.2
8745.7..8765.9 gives 10.8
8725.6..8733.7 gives 10.3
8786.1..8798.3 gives 11.1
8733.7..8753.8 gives 10.4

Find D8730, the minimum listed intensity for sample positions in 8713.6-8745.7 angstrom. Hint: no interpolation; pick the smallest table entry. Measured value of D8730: 10.3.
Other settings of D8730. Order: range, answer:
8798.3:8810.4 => 10.7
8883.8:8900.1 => 11.3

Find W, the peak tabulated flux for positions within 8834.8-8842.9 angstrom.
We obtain 11.4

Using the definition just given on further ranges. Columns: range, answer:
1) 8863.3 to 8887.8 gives 11.3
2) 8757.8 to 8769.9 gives 11.5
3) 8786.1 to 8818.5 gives 11.7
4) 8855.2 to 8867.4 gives 10.9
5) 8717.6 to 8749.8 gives 11.6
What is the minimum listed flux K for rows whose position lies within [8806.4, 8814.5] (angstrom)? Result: 10.7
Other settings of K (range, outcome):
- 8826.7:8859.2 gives 10.9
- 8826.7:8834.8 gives 11.8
